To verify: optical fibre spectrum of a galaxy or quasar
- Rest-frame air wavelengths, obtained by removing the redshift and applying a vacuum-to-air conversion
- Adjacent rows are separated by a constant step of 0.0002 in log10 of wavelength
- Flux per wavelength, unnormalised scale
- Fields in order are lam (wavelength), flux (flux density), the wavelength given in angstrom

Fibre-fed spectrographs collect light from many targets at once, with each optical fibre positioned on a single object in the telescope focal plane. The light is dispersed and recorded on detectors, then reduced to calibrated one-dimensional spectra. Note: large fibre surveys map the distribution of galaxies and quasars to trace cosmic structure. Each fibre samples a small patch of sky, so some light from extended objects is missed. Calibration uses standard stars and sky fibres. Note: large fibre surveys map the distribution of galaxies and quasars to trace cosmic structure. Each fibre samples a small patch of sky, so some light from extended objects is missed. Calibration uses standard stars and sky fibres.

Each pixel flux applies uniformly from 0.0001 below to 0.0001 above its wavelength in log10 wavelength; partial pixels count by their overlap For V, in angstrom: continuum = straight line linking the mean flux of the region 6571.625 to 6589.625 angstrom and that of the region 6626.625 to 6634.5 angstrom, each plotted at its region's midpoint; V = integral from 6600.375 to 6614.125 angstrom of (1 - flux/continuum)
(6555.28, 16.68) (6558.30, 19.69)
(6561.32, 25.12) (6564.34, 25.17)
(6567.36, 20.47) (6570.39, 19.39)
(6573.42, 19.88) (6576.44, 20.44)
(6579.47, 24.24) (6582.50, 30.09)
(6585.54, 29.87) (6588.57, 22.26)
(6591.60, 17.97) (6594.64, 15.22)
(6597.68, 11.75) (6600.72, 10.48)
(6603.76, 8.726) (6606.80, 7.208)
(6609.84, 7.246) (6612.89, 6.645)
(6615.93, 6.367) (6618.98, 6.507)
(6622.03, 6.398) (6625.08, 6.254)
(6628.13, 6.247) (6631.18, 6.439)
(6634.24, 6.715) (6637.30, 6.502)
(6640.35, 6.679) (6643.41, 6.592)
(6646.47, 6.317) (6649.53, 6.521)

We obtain 6.48 angstrom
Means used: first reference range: 24.4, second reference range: 6.43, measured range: 7.88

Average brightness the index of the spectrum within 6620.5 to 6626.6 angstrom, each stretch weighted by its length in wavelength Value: 6.33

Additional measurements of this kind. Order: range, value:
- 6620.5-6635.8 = 6.41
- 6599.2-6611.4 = 8.41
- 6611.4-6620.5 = 6.51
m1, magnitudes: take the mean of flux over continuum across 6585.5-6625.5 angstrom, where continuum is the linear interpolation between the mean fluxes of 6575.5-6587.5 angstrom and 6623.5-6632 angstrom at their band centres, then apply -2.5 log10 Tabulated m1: 0.433 mag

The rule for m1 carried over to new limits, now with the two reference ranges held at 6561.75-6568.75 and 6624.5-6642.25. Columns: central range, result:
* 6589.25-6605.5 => 0.18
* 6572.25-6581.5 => -0.09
